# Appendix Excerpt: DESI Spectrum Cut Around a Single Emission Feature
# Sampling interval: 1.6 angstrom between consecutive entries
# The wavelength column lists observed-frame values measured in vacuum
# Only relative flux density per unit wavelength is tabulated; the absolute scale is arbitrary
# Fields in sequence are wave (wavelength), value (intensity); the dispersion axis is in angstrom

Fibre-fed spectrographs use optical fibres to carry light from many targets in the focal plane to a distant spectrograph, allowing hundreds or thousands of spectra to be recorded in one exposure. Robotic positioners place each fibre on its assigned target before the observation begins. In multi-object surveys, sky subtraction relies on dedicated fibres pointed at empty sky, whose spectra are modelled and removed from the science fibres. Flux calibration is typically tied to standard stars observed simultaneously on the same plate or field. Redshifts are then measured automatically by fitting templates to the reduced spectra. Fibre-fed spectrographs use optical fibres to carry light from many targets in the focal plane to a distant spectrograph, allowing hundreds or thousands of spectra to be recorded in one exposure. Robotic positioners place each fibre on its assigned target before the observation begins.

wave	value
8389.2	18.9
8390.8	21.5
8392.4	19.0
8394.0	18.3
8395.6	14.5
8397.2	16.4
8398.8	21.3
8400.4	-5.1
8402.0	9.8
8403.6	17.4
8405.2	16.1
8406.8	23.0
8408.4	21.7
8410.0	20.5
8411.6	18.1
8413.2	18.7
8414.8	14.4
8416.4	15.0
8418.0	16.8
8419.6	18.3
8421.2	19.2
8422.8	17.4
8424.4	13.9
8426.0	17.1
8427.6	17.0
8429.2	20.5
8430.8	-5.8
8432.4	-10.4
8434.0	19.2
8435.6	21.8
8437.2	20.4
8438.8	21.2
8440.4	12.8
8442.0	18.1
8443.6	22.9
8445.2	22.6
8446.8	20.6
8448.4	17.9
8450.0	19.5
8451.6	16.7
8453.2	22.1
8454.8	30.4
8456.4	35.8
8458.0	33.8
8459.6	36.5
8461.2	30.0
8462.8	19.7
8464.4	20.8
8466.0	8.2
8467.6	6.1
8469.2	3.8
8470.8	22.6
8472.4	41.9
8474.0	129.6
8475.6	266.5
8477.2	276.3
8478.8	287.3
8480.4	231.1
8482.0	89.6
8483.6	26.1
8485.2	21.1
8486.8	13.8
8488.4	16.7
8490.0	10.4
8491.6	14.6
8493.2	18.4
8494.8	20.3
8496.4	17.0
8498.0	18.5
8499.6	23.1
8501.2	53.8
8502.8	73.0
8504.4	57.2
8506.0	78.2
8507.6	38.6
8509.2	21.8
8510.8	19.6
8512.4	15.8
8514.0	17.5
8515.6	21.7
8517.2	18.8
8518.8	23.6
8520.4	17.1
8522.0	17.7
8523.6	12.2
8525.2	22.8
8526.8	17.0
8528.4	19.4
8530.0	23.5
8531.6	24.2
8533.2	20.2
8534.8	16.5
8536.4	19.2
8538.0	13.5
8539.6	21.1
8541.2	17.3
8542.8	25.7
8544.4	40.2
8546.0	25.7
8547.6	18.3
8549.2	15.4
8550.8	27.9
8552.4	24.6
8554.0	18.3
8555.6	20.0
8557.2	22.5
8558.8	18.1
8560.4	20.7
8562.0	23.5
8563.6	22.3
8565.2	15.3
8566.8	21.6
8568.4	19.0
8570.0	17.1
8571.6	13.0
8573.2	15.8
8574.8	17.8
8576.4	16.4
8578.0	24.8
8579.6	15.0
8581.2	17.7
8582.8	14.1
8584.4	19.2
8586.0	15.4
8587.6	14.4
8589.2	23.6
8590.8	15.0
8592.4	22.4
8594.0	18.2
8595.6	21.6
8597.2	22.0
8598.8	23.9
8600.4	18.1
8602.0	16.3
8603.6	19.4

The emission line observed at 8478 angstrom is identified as H-alpha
